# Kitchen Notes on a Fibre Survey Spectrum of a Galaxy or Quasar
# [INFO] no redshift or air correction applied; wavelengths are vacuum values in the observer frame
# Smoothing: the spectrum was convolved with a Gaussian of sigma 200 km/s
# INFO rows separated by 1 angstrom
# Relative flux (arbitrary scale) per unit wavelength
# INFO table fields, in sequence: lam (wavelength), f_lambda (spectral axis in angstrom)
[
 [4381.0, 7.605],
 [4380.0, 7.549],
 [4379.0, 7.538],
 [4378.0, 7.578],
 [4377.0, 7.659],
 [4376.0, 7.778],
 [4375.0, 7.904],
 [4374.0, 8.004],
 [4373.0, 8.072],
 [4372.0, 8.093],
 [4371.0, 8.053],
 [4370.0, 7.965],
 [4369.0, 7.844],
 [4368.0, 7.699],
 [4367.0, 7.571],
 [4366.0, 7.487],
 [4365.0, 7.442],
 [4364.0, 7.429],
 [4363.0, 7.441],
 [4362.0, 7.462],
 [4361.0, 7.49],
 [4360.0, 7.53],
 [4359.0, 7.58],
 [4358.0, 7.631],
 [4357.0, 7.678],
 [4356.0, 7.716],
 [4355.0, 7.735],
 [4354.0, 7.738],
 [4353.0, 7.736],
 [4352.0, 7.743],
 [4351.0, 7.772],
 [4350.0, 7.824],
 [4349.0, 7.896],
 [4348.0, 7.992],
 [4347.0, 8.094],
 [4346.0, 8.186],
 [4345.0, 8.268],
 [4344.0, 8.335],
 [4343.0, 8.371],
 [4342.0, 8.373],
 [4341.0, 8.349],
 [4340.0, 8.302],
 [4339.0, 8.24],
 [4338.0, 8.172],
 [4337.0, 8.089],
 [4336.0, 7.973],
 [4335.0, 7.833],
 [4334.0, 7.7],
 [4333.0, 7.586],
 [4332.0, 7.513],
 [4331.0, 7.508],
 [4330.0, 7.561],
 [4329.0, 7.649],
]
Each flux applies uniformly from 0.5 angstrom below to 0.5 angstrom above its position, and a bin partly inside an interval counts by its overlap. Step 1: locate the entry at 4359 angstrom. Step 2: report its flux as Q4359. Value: 7.58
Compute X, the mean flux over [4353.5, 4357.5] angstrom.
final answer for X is 7.72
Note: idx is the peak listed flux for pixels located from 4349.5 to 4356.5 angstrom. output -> 7.824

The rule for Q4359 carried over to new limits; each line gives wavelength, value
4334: 7.7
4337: 8.089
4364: 7.429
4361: 7.49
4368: 7.699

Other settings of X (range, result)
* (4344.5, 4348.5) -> 8.13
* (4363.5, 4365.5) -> 7.44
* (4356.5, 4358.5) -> 7.65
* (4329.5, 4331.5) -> 7.53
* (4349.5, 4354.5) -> 7.76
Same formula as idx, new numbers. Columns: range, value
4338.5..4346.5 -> 8.373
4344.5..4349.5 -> 8.268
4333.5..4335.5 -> 7.833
